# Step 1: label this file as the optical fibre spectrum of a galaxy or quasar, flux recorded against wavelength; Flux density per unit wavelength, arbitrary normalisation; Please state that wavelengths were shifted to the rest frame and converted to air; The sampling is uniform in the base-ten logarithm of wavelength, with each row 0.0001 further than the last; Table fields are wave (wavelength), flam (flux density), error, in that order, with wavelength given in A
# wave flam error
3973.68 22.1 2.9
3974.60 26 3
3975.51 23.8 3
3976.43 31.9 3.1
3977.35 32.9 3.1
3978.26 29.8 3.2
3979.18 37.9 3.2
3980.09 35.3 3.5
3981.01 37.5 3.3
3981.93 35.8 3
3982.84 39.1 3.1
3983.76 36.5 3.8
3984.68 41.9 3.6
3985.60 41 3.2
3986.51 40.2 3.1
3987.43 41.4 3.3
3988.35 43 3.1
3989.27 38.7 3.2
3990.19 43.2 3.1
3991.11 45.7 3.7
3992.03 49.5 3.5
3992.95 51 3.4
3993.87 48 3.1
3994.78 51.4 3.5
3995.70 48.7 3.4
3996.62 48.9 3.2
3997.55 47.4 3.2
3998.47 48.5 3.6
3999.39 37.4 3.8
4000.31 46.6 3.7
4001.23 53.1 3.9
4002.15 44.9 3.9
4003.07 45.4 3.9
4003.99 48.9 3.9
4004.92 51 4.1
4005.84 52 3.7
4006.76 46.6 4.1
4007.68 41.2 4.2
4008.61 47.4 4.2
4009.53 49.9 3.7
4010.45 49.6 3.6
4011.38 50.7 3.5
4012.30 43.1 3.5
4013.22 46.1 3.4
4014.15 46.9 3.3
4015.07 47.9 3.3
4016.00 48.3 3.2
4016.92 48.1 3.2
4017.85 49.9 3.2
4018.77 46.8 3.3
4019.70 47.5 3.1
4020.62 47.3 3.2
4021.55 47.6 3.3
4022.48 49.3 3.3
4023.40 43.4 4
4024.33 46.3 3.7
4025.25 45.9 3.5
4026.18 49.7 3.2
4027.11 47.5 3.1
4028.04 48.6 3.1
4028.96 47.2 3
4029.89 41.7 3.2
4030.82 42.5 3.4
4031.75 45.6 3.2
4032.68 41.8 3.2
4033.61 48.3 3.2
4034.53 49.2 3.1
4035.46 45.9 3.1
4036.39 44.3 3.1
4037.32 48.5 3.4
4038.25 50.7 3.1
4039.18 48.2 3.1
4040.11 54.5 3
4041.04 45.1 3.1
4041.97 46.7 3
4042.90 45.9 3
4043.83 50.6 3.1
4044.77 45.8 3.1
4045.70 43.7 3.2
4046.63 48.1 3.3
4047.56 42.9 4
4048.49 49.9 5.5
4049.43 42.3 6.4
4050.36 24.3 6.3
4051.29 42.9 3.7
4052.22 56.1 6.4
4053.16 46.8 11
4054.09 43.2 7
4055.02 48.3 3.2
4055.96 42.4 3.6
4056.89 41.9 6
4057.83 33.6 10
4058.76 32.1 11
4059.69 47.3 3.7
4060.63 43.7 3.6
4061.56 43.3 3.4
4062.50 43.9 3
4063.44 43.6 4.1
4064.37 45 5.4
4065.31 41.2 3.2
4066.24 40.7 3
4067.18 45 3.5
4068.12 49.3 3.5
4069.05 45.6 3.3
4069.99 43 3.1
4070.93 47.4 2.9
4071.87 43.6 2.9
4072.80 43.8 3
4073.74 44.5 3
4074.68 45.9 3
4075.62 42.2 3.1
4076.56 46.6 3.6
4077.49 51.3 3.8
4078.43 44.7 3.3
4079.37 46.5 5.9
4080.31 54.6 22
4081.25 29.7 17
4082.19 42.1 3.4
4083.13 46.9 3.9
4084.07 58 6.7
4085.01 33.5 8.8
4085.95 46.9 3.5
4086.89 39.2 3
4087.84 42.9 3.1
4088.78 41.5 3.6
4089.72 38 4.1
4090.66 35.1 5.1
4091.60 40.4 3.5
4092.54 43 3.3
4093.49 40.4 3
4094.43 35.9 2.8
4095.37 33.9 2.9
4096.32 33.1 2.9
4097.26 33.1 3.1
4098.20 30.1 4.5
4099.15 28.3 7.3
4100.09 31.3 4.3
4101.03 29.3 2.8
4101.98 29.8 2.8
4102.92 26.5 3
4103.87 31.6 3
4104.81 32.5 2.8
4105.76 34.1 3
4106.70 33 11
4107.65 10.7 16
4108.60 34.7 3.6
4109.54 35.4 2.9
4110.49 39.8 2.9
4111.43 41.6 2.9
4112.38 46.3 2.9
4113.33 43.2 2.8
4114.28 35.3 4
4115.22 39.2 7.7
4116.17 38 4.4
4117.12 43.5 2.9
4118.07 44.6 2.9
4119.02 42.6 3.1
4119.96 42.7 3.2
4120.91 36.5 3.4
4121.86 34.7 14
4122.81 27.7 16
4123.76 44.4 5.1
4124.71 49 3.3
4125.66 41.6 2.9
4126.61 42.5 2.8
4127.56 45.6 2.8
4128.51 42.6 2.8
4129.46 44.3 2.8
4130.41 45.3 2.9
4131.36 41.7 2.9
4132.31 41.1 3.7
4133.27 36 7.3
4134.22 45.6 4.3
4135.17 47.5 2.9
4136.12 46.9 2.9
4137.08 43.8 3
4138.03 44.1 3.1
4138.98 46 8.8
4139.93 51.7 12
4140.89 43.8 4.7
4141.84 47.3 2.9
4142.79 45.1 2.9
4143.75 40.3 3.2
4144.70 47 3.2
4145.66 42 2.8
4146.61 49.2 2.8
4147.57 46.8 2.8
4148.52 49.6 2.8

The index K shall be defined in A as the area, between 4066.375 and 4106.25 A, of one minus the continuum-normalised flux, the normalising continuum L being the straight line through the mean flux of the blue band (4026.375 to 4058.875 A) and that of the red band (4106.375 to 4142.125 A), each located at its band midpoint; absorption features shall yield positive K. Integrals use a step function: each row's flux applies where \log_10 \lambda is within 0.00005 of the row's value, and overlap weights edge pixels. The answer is 2.8 A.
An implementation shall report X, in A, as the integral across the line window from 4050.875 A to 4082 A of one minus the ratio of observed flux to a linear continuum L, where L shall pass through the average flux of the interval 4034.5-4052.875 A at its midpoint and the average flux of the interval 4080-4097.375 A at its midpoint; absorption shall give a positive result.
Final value -0.7 A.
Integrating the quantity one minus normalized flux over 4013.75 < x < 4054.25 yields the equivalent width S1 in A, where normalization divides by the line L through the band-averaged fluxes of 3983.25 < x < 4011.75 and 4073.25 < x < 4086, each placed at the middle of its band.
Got -0.7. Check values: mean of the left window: 46.1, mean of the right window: 45.2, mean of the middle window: 46.5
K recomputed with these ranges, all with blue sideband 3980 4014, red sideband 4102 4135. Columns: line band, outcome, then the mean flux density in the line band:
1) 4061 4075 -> -1.0 A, 44.4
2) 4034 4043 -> -1.1 A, 48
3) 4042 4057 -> -0.9 A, 44.8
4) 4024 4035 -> -0.7 A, 46.2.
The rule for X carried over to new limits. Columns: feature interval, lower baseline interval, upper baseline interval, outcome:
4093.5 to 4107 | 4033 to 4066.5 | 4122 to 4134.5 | 3.46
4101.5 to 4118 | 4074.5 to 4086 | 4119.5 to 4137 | 3.04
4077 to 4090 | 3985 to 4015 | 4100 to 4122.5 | -1.91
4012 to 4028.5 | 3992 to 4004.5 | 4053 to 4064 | -0.52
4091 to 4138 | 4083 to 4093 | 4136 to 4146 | 6.15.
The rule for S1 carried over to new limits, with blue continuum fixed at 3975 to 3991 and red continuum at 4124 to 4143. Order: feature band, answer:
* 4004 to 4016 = -2.9 A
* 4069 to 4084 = -1.2 A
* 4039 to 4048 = -1.6 A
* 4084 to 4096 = 0.7 A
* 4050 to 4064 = -0.5 A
